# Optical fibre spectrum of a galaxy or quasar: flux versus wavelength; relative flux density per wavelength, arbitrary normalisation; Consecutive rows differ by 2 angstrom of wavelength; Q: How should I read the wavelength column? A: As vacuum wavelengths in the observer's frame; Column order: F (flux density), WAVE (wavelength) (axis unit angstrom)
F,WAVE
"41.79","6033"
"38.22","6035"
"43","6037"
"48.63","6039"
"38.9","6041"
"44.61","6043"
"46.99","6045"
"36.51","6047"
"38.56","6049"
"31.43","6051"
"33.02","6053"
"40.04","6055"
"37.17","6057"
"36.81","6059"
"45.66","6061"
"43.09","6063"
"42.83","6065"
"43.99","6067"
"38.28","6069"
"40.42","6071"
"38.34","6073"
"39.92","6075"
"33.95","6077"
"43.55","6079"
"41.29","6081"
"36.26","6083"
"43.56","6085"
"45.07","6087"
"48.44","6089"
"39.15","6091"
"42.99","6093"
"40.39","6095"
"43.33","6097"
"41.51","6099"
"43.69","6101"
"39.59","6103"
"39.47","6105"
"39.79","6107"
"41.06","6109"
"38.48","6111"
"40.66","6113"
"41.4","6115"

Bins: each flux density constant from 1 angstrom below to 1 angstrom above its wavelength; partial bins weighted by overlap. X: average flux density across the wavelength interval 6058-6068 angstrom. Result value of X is 42.5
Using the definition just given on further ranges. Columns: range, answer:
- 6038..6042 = 43.8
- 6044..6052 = 38.4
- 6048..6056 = 35.8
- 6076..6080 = 38.8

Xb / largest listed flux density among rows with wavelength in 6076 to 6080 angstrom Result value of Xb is 43.55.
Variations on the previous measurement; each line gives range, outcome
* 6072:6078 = 39.92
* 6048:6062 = 45.66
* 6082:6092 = 48.44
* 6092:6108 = 43.69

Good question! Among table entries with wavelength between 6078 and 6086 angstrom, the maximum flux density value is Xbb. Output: 43.56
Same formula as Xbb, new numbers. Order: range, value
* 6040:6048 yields 46.99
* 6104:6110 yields 41.06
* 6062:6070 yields 43.99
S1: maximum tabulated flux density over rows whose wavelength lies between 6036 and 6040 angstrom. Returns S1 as 48.63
